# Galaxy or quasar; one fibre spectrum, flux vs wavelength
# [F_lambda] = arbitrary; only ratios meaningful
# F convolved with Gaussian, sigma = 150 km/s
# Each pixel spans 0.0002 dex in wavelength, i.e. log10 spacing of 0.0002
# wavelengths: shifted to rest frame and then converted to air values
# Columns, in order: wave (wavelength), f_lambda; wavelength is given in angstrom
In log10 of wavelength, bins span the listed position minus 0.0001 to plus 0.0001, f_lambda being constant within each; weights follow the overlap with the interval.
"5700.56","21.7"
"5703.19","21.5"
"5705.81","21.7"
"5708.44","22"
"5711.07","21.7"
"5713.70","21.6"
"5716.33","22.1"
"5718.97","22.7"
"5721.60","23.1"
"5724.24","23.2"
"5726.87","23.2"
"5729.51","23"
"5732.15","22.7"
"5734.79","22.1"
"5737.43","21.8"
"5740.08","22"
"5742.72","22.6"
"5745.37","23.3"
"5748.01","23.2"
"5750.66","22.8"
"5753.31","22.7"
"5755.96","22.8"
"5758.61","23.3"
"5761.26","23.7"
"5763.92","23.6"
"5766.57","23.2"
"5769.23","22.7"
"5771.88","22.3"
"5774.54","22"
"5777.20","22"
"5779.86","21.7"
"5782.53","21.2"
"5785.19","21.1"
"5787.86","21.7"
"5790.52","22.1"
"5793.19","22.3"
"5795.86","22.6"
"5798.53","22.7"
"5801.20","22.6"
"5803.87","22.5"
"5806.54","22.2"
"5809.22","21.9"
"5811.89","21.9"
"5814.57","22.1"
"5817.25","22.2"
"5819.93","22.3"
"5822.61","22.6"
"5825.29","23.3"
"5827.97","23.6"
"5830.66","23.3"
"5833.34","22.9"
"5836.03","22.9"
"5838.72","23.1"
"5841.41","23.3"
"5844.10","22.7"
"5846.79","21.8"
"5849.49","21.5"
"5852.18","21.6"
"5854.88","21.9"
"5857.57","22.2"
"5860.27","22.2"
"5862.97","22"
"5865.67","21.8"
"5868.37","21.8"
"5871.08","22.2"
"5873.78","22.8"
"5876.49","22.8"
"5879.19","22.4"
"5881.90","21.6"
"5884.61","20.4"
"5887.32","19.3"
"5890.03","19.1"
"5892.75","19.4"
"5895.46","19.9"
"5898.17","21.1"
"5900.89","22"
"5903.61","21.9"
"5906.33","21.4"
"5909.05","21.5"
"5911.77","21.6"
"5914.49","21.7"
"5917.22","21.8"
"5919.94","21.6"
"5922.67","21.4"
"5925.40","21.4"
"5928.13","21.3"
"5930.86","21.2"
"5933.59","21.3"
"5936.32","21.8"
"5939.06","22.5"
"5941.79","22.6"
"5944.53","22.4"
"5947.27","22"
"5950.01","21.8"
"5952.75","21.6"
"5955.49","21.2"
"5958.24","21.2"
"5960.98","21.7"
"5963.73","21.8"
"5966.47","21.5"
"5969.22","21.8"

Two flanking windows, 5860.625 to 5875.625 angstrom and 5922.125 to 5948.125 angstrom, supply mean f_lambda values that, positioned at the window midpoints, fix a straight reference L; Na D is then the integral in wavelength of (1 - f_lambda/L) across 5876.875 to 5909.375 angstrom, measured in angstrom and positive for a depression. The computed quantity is 1.68 angstrom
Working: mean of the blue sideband 22.1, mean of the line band 20.9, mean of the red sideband 21.8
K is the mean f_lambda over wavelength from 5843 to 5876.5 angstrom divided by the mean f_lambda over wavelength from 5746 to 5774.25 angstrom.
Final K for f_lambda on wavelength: 0.96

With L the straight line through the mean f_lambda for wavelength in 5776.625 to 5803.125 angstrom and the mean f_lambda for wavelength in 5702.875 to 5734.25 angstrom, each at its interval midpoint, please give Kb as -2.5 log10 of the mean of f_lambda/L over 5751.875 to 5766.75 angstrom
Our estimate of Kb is -0.05 mag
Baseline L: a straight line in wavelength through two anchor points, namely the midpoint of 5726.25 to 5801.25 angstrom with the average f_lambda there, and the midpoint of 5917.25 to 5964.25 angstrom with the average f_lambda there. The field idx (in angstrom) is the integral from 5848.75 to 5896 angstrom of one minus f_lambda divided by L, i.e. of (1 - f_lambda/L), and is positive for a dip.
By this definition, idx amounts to 1.30 angstrom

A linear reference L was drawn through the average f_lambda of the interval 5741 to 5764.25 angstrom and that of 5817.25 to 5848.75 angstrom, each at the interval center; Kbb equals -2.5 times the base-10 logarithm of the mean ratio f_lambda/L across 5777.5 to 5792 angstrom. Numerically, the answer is 0.07 mag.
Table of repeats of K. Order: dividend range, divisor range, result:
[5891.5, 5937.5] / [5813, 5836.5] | 0.94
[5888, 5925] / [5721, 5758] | 0.93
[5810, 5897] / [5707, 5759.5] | 0.97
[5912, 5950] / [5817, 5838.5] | 0.95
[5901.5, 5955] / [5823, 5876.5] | 0.97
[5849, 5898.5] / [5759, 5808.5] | 0.96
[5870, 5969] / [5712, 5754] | 0.95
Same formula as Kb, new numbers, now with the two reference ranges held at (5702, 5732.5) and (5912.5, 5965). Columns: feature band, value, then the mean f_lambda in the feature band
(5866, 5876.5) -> -0.019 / 22.3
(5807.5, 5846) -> -0.032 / 22.7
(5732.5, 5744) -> 0.007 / 22.2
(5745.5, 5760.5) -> -0.037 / 23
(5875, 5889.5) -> 0.034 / 21.2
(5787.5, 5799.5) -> -0.009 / 22.3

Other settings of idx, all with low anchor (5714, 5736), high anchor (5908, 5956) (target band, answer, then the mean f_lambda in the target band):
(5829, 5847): -0.6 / 22.9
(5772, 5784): 0.4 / 21.8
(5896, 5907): 0.2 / 21.5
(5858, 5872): 0.0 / 22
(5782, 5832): -0.1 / 22.3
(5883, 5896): 1.4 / 19.6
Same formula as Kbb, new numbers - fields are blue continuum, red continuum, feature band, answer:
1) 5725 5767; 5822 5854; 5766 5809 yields 0.03 mag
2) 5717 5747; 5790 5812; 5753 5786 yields 0.00 mag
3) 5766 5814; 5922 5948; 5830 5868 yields -0.02 mag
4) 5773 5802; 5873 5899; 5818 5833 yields -0.07 mag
